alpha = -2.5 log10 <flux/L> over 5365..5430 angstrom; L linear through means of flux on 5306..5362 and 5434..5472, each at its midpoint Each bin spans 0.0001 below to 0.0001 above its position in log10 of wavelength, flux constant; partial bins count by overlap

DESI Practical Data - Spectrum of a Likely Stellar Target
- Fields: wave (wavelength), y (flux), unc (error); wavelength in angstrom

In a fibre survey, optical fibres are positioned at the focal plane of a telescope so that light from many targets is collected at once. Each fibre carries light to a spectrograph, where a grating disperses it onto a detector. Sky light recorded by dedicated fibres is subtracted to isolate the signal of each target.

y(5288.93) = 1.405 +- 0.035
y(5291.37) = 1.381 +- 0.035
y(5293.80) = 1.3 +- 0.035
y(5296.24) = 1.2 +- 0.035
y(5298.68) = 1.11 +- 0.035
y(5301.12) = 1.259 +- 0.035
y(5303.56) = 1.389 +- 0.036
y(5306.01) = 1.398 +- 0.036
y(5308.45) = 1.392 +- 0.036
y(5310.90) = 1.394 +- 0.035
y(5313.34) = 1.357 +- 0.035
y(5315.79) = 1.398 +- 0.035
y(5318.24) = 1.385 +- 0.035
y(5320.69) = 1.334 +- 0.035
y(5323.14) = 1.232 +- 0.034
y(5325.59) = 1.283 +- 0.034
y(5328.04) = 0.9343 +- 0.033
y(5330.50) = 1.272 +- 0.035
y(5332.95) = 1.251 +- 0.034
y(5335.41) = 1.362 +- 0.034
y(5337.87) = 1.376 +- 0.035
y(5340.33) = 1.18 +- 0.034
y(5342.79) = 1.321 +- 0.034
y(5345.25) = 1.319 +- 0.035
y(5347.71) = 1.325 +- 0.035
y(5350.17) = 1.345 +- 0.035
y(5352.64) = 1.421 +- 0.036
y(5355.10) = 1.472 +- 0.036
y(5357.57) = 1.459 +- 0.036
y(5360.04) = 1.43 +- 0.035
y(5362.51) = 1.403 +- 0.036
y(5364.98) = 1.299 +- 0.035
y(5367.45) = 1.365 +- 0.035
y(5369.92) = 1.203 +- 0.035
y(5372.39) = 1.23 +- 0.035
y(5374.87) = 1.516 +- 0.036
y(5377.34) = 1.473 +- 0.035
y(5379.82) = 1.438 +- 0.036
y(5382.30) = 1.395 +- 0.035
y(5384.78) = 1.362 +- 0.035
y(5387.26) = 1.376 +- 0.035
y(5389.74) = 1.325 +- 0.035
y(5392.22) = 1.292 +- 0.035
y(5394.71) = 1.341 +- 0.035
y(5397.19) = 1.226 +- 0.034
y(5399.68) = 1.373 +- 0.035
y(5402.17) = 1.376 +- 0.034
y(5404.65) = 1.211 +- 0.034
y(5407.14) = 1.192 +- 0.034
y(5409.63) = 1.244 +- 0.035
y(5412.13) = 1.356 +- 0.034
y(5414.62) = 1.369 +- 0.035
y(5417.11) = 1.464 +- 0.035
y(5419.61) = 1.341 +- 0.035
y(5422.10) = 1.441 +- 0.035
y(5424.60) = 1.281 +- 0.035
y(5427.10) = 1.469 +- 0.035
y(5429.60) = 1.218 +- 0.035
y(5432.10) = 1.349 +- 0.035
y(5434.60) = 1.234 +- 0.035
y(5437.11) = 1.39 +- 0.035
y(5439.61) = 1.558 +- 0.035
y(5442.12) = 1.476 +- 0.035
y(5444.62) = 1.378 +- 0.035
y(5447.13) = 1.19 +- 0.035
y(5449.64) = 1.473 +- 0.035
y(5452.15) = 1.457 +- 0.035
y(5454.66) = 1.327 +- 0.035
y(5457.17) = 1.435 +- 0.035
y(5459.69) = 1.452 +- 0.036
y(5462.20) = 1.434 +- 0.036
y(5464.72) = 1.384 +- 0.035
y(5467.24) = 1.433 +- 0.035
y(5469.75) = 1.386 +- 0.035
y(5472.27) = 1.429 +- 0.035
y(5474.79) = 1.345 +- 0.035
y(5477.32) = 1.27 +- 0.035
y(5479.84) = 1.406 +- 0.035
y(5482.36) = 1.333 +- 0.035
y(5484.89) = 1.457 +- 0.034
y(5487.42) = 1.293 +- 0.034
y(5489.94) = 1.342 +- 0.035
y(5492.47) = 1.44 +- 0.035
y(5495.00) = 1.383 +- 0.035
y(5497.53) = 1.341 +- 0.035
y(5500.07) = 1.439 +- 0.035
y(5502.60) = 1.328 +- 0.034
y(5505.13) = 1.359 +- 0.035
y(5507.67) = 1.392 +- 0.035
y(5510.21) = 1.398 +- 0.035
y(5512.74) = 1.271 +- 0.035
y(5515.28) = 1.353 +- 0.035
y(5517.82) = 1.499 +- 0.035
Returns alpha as 0.02 mag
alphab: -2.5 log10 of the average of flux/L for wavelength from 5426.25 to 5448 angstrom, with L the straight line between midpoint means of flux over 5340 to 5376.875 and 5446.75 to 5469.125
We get 0.026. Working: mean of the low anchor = 1.36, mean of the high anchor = 1.41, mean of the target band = 1.36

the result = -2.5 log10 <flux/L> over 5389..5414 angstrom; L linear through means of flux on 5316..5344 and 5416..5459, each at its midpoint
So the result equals 0.04 mag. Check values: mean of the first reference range 1.27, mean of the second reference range 1.38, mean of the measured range 1.29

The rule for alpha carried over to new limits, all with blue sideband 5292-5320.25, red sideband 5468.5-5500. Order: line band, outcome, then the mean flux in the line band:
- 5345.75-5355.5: -0.033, 1.38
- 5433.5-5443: -0.042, 1.41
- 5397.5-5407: 0.045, 1.3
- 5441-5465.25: -0.029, 1.4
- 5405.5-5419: 0.026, 1.32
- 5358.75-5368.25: -0.027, 1.37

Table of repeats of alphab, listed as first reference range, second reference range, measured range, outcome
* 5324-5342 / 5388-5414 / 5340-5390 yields -0.08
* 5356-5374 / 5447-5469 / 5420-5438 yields 0.04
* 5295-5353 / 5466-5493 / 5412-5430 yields -0.02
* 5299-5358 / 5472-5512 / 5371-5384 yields -0.06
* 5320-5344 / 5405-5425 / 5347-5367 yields -0.10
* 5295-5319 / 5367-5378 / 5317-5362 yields 0.02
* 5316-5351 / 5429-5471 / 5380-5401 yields -0.01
